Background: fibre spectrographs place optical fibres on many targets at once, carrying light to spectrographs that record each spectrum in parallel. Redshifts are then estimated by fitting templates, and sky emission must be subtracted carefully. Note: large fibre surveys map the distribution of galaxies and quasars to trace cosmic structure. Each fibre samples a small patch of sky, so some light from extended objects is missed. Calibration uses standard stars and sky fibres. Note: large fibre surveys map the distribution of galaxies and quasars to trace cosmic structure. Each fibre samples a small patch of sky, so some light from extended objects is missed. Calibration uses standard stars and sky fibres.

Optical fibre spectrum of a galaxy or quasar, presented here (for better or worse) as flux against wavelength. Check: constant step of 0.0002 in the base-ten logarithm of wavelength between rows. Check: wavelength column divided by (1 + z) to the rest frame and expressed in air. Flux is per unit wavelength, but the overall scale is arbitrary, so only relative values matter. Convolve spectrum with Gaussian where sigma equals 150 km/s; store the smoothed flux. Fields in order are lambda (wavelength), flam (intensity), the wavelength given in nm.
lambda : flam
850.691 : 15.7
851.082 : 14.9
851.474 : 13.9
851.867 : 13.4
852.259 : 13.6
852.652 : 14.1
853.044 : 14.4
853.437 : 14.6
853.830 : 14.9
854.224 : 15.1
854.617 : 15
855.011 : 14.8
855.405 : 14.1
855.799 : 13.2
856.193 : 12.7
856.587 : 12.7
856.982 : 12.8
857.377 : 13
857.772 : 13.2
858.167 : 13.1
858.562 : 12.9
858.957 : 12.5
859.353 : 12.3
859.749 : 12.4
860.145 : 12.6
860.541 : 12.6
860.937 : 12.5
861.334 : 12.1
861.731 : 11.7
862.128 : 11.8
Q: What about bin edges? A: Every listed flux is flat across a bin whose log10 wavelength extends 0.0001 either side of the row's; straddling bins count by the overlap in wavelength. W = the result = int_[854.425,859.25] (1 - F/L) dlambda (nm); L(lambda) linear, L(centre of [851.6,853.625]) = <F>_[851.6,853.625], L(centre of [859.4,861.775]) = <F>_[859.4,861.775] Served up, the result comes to -0.06 nm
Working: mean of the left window 14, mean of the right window 12.4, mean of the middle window 13.3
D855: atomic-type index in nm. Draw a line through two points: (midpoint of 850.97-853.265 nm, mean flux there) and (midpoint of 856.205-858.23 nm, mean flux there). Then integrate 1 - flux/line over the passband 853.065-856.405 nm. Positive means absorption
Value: -0.21 nm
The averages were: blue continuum 14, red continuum 12.9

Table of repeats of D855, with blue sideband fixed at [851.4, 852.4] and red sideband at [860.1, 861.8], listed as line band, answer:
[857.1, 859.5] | -0.028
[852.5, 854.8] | -0.232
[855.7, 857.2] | 0.015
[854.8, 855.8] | -0.083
